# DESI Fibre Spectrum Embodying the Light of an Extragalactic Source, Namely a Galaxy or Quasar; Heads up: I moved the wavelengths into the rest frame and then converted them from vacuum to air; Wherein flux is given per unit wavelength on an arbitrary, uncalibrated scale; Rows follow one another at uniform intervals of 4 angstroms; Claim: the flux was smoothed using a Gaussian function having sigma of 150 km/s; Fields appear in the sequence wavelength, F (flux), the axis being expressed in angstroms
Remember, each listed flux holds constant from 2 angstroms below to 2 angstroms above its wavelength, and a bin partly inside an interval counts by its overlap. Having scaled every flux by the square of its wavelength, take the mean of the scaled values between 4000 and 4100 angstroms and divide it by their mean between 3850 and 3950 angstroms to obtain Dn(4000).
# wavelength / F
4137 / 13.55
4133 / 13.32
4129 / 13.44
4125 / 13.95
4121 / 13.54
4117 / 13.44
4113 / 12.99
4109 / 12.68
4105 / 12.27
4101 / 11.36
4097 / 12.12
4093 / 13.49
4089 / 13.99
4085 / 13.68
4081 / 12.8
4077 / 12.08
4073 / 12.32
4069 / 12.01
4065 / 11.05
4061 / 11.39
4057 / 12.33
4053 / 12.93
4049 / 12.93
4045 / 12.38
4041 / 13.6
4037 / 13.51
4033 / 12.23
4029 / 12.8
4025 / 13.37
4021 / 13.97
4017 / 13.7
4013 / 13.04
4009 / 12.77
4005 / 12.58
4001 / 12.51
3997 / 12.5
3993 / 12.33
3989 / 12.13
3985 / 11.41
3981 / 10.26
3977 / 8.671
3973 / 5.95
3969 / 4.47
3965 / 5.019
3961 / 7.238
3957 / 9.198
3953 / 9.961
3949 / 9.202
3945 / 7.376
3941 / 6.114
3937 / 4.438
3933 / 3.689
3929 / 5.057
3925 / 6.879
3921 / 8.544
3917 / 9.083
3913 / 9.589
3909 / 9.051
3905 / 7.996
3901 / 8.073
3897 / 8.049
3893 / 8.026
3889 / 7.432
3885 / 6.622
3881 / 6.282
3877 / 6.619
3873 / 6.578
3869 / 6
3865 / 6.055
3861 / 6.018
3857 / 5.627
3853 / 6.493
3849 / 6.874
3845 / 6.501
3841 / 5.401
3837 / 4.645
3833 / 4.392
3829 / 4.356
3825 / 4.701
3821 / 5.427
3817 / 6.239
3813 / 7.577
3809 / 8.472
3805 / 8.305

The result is 1.97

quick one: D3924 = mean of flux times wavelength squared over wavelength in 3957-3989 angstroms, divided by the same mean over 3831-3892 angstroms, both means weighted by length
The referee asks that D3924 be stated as 1.4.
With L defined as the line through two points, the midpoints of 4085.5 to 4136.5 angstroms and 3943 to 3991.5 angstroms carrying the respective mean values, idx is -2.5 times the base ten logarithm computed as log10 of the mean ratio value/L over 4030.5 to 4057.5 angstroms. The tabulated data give -0.179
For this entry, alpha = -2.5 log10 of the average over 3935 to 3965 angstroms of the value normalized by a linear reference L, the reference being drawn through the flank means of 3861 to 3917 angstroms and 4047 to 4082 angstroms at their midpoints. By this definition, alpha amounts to 0.214 mag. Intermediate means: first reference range 7.42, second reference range 12.2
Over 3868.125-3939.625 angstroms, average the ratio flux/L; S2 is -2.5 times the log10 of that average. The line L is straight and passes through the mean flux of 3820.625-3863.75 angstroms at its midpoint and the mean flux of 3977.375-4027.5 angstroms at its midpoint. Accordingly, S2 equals 0.13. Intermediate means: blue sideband 5.51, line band 7.12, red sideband 12.4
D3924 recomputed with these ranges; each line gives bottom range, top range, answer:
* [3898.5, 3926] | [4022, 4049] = 1.63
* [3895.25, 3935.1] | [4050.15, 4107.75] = 1.78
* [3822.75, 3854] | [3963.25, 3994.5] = 1.75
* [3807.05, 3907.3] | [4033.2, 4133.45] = 2.22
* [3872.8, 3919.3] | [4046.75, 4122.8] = 1.77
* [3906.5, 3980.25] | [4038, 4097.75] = 1.85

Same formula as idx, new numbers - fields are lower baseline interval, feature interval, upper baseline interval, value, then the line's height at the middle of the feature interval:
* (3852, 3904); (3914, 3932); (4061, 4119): 0.09 mag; 8.01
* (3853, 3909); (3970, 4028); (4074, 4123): -0.15 mag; 10.2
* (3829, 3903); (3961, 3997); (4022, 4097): 0.15 mag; 10.1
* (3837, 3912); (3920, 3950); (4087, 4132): 0.33 mag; 8.44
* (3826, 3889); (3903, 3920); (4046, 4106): -0.18 mag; 7.54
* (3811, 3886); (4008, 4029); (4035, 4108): -0.21 mag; 11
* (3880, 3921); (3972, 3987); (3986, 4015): 0.24 mag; 11.6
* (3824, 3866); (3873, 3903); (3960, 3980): -0.23 mag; 5.86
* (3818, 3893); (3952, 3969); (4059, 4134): 0.21 mag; 8.9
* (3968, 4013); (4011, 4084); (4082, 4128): -0.07 mag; 11.9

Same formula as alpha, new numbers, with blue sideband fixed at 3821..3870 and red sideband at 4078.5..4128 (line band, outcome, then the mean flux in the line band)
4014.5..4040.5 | -0.22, 13.3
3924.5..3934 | 0.48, 5.1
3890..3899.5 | -0.14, 7.98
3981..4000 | -0.22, 11.9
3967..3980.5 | 0.34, 6.8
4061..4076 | 0.02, 11.8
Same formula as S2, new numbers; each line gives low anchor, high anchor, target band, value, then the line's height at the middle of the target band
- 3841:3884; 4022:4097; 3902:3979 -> 0.20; 8.82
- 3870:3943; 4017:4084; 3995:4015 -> -0.16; 10.9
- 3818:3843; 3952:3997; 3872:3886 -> -0.05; 6.24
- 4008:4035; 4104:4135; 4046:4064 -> 0.07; 13.2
